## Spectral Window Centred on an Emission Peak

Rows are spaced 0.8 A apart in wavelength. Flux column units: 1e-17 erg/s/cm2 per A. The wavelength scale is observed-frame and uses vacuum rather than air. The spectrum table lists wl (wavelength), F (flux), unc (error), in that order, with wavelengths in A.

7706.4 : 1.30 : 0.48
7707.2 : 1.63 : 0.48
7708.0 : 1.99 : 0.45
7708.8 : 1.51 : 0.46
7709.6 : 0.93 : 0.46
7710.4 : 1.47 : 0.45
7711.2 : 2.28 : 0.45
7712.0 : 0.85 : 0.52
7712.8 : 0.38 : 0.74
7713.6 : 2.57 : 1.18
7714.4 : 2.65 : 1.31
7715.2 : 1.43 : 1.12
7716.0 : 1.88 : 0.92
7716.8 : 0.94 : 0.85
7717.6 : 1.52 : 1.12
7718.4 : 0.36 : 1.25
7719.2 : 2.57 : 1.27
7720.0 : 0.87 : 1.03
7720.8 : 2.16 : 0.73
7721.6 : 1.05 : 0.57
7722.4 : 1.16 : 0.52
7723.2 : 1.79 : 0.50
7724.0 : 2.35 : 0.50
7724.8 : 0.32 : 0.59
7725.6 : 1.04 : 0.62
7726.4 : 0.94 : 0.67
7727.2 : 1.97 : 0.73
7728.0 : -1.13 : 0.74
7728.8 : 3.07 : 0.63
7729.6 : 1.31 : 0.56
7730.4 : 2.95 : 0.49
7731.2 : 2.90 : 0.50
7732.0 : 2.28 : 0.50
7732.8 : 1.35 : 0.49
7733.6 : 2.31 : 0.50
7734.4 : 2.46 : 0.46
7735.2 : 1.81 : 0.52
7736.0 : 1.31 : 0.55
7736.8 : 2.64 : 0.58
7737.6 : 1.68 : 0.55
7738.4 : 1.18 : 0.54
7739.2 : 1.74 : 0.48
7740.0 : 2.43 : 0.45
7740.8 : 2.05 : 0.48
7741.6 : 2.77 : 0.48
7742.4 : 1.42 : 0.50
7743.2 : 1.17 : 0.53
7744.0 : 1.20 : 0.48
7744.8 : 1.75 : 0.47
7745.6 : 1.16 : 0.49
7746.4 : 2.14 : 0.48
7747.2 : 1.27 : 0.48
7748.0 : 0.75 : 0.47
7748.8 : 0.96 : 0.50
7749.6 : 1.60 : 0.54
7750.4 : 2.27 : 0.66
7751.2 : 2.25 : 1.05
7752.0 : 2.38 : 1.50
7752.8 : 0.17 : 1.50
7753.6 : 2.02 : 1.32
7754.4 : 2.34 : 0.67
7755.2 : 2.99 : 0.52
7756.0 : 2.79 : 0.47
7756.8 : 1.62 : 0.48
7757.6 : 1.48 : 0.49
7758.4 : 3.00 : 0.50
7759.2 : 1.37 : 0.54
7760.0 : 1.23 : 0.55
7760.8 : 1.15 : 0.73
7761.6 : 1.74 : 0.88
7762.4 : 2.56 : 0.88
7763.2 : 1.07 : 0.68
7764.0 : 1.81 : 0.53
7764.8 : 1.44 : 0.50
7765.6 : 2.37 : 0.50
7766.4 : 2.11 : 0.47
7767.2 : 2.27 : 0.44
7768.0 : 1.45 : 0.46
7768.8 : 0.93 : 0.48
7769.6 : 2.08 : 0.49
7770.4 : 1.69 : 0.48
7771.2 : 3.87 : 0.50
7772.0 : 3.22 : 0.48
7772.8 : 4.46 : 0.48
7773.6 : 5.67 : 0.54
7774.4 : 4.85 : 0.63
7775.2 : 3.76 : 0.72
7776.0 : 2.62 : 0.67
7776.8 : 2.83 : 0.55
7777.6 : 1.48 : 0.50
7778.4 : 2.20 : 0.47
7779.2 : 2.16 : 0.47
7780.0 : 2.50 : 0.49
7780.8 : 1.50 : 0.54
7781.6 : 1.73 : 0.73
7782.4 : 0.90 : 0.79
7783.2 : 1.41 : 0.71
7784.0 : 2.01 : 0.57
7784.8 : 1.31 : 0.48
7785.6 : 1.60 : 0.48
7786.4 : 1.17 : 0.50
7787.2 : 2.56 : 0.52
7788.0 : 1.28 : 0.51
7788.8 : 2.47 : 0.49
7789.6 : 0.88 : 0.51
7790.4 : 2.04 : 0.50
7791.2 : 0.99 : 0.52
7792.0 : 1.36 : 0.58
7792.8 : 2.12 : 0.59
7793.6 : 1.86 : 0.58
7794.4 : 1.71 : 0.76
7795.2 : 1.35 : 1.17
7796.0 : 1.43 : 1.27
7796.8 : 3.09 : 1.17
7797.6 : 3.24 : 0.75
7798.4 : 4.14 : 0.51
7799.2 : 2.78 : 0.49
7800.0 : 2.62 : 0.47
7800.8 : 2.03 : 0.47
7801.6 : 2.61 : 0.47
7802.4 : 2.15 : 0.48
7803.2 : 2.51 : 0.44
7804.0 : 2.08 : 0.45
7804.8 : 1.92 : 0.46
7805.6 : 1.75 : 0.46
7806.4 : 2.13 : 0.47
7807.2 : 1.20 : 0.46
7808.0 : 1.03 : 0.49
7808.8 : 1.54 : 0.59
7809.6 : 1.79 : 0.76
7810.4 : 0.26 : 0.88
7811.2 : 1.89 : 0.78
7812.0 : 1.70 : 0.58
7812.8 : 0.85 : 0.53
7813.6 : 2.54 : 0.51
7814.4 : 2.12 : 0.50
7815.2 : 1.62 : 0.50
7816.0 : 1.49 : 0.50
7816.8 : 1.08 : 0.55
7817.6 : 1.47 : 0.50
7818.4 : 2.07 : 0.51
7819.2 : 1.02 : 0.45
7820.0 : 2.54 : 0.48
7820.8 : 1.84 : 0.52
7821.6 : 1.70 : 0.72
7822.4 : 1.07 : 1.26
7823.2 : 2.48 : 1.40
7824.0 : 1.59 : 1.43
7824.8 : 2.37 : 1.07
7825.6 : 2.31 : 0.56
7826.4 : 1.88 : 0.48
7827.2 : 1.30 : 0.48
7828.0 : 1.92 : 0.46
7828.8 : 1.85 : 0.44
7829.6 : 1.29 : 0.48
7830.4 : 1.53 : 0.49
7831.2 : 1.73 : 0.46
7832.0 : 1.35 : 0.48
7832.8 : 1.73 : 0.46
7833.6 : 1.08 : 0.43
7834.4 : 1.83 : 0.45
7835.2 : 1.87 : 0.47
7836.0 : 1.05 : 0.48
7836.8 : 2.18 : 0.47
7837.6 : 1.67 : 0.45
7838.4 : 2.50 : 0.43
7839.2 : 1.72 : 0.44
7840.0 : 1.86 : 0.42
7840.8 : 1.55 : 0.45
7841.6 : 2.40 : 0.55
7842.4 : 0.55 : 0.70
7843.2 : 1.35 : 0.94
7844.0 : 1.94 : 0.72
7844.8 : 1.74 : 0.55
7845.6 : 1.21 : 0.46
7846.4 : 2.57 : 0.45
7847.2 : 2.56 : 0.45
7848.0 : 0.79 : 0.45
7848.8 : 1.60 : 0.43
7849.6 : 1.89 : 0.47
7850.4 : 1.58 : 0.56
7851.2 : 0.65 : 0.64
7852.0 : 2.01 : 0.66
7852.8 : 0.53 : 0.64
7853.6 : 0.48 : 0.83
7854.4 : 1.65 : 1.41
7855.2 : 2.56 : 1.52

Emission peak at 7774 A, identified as Halpha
